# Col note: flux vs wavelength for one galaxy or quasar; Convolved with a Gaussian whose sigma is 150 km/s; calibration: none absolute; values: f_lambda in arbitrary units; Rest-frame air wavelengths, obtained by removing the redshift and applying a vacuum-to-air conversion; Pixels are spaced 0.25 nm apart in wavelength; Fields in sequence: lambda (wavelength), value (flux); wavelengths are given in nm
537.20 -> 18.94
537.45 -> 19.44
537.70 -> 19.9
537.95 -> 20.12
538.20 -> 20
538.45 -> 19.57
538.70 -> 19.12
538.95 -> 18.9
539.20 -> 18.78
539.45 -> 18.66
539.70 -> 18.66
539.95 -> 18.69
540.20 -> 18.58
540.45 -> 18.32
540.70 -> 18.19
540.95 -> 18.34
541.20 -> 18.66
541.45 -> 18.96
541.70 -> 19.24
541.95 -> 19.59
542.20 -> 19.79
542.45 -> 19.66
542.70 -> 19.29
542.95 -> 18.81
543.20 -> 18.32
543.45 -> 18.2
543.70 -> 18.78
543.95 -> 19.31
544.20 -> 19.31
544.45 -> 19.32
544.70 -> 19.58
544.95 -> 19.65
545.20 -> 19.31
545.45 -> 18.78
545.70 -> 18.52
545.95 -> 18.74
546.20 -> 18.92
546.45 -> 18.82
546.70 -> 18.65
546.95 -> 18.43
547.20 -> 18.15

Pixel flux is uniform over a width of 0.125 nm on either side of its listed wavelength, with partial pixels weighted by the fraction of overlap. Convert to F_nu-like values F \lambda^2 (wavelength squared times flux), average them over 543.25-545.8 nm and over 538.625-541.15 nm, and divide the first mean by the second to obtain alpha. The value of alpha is 1.0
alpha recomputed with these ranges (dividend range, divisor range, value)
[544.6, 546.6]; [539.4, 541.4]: 1.05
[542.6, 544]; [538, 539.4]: 0.99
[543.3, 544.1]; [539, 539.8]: 1.02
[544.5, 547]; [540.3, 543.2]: 1.02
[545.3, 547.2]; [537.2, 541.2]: 1.01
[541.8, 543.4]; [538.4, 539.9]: 1.03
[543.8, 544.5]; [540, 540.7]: 1.06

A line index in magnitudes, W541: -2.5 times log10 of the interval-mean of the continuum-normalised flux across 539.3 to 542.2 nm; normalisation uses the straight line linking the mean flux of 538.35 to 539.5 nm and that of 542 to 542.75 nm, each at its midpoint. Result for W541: 0.03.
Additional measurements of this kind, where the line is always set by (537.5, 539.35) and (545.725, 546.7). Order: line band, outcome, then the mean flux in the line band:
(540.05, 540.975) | 0.053 mag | 18.4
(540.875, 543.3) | 0.003 mag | 19.1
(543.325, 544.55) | 0.000 mag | 19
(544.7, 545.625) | -0.022 mag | 19.3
